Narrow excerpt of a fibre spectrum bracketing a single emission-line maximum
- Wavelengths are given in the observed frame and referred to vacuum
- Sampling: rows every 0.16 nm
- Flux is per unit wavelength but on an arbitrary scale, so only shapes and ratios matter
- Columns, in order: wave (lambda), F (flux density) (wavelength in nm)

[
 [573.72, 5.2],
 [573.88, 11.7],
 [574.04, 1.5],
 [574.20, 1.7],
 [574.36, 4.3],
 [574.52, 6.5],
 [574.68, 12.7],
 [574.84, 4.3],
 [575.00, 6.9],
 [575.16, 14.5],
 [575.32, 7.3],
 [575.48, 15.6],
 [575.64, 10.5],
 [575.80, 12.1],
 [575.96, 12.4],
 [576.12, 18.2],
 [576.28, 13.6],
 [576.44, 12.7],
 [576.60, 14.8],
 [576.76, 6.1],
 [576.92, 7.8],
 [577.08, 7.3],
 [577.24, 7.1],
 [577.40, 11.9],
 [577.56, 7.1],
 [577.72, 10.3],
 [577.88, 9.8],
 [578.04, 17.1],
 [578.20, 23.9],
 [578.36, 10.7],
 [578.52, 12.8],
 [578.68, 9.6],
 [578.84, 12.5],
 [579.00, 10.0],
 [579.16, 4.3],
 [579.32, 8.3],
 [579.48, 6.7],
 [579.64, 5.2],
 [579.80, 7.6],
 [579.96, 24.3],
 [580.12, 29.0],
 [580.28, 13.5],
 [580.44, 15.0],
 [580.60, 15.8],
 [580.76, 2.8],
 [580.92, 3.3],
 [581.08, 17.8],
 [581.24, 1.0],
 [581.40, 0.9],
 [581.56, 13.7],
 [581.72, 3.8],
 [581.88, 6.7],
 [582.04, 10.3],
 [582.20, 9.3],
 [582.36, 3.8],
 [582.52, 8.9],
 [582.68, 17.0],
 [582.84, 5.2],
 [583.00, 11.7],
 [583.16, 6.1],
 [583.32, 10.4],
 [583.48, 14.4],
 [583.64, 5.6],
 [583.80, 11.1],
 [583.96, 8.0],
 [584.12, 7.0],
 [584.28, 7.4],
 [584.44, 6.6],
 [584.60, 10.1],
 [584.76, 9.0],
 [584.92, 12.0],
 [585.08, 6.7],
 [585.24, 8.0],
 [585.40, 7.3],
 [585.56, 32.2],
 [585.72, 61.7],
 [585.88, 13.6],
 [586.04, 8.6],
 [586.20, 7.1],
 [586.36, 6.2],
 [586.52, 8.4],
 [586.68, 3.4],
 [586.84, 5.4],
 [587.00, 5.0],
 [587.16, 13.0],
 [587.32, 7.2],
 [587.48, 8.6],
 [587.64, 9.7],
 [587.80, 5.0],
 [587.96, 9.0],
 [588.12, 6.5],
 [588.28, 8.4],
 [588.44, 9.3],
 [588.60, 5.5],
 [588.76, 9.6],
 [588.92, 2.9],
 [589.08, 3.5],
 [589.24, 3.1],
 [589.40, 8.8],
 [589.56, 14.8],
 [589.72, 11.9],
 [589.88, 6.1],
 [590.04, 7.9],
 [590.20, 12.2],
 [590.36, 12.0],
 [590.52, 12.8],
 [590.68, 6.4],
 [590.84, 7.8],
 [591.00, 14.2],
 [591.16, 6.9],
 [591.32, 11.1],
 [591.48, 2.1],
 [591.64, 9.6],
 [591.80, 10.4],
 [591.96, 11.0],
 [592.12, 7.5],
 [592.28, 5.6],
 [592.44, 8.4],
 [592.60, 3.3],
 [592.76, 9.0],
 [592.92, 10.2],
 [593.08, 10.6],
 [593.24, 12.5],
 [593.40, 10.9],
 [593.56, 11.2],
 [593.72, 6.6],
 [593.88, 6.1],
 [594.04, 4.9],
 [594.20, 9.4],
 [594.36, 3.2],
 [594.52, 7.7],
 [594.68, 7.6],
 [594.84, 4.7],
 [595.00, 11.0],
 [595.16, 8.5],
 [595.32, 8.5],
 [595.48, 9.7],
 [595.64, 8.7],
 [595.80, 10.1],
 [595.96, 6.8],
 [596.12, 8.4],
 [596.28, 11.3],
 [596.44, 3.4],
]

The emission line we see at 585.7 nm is [O III]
